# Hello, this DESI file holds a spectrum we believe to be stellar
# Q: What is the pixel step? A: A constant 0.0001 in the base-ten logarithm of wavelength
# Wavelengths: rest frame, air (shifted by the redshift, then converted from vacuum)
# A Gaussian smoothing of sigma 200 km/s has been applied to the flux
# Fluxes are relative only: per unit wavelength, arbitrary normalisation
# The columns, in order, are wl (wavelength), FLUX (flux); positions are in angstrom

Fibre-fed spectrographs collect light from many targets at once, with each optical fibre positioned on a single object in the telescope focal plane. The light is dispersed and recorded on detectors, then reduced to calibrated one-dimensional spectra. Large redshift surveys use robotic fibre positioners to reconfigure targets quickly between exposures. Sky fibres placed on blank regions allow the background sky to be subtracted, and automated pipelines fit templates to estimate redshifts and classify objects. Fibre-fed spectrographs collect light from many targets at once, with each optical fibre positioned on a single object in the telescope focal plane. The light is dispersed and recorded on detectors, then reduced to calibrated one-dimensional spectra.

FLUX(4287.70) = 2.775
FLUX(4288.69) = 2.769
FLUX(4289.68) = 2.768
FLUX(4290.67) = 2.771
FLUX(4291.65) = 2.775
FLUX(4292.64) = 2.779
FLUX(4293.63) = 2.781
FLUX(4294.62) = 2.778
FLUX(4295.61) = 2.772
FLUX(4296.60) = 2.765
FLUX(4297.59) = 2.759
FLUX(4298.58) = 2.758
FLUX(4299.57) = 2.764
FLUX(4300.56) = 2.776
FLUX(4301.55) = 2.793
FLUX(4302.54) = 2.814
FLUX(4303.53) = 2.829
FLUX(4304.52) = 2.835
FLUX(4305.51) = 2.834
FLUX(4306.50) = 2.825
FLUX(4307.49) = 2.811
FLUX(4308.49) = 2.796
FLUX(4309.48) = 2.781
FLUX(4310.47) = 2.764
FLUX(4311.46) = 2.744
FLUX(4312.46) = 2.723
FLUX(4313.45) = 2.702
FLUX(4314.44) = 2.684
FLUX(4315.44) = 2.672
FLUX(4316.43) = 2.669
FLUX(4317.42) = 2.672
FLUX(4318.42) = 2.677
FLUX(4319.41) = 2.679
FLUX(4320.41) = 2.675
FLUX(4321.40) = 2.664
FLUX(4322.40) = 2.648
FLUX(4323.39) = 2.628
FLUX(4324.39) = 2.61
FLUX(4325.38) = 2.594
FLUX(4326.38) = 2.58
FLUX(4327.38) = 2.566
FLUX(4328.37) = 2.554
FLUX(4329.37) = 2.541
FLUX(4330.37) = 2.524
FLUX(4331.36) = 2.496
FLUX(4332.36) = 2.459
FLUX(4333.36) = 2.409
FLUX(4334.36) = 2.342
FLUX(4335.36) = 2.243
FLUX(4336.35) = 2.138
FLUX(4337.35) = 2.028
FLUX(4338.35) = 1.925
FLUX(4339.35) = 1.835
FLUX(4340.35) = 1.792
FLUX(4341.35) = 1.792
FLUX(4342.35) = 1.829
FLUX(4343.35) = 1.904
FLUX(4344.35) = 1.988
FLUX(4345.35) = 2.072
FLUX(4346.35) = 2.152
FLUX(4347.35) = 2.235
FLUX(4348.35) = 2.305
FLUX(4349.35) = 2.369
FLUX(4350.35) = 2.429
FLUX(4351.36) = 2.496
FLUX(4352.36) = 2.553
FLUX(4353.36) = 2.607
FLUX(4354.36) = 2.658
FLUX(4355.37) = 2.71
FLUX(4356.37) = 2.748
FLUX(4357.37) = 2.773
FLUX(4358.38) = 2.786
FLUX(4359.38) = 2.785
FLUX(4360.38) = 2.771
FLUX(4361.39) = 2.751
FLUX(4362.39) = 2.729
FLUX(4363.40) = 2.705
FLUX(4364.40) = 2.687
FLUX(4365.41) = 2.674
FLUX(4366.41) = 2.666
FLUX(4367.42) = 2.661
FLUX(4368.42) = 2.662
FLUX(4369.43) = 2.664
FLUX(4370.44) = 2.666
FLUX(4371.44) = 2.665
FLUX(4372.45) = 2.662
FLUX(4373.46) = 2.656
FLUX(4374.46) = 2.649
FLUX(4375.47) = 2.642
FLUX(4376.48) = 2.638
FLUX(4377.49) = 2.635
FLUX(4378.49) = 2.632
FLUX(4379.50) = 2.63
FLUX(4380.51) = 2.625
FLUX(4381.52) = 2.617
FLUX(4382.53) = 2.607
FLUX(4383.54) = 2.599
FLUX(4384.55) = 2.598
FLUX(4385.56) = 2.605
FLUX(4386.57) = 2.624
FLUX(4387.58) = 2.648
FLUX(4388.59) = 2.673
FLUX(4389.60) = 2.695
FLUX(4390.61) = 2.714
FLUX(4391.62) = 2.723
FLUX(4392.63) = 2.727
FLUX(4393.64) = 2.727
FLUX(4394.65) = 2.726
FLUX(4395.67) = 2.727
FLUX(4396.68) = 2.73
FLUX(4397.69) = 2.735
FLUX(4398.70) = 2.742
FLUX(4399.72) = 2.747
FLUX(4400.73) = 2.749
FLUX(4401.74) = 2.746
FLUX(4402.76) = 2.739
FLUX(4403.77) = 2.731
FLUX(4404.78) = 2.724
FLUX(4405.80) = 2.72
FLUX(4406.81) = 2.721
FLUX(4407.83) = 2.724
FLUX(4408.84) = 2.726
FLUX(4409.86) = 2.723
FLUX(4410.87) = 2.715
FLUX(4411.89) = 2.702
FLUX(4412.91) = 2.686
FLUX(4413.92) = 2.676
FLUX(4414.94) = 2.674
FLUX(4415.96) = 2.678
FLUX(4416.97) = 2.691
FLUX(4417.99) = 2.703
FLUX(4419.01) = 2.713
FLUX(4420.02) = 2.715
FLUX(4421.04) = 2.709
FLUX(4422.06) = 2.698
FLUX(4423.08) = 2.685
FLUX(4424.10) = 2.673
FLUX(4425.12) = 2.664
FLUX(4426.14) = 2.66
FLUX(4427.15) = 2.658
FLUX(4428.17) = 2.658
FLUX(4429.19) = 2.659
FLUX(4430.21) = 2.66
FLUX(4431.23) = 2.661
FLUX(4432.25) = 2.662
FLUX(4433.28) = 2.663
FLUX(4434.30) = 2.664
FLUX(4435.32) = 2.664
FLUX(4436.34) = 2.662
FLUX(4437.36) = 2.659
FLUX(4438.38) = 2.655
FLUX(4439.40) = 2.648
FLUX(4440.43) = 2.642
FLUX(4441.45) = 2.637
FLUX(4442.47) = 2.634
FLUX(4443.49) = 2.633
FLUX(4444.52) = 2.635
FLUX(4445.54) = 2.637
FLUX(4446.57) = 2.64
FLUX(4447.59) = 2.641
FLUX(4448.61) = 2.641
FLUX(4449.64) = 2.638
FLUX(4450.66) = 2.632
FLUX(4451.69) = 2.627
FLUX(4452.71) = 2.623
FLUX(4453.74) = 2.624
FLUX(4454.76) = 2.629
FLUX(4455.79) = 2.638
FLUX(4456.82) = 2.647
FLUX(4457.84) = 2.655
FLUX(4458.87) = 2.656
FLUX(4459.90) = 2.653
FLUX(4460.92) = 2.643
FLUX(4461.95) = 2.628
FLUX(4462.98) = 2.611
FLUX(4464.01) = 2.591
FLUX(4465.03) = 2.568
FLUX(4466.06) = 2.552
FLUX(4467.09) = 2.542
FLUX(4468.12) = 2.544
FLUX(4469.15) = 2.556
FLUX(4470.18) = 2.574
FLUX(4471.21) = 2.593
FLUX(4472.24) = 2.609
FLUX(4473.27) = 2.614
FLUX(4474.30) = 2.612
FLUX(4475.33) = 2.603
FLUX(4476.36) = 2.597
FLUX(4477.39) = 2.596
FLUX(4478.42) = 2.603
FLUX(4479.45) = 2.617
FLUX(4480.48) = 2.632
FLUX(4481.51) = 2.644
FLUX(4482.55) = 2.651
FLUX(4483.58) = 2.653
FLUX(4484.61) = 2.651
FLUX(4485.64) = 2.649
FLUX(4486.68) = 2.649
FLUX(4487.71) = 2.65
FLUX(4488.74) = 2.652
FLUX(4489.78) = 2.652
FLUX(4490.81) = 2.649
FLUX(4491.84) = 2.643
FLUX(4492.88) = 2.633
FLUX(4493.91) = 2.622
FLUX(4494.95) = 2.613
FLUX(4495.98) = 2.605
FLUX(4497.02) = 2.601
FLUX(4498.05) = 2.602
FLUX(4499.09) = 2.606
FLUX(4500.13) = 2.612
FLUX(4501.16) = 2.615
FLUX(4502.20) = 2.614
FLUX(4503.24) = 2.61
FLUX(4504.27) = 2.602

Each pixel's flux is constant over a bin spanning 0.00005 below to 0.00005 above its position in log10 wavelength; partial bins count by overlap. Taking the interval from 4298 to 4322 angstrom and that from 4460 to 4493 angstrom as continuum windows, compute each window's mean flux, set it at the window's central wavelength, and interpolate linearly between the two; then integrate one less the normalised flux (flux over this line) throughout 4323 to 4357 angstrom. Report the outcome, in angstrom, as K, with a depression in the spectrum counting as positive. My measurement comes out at 4.94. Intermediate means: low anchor 2.75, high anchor 2.61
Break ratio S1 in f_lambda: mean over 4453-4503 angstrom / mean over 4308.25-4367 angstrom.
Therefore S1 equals 1.1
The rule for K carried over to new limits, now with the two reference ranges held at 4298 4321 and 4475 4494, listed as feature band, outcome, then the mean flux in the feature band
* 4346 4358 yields 0.94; 2.51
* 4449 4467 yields 0.21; 2.62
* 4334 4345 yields 3.03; 1.98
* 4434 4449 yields 0.10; 2.65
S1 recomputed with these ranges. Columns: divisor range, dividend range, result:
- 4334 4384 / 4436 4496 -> 1.06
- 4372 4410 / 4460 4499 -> 0.97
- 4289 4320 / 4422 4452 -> 0.96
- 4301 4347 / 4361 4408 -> 1.08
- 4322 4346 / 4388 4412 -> 1.20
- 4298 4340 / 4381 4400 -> 1.03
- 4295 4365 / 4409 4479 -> 1.04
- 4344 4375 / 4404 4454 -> 1.03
